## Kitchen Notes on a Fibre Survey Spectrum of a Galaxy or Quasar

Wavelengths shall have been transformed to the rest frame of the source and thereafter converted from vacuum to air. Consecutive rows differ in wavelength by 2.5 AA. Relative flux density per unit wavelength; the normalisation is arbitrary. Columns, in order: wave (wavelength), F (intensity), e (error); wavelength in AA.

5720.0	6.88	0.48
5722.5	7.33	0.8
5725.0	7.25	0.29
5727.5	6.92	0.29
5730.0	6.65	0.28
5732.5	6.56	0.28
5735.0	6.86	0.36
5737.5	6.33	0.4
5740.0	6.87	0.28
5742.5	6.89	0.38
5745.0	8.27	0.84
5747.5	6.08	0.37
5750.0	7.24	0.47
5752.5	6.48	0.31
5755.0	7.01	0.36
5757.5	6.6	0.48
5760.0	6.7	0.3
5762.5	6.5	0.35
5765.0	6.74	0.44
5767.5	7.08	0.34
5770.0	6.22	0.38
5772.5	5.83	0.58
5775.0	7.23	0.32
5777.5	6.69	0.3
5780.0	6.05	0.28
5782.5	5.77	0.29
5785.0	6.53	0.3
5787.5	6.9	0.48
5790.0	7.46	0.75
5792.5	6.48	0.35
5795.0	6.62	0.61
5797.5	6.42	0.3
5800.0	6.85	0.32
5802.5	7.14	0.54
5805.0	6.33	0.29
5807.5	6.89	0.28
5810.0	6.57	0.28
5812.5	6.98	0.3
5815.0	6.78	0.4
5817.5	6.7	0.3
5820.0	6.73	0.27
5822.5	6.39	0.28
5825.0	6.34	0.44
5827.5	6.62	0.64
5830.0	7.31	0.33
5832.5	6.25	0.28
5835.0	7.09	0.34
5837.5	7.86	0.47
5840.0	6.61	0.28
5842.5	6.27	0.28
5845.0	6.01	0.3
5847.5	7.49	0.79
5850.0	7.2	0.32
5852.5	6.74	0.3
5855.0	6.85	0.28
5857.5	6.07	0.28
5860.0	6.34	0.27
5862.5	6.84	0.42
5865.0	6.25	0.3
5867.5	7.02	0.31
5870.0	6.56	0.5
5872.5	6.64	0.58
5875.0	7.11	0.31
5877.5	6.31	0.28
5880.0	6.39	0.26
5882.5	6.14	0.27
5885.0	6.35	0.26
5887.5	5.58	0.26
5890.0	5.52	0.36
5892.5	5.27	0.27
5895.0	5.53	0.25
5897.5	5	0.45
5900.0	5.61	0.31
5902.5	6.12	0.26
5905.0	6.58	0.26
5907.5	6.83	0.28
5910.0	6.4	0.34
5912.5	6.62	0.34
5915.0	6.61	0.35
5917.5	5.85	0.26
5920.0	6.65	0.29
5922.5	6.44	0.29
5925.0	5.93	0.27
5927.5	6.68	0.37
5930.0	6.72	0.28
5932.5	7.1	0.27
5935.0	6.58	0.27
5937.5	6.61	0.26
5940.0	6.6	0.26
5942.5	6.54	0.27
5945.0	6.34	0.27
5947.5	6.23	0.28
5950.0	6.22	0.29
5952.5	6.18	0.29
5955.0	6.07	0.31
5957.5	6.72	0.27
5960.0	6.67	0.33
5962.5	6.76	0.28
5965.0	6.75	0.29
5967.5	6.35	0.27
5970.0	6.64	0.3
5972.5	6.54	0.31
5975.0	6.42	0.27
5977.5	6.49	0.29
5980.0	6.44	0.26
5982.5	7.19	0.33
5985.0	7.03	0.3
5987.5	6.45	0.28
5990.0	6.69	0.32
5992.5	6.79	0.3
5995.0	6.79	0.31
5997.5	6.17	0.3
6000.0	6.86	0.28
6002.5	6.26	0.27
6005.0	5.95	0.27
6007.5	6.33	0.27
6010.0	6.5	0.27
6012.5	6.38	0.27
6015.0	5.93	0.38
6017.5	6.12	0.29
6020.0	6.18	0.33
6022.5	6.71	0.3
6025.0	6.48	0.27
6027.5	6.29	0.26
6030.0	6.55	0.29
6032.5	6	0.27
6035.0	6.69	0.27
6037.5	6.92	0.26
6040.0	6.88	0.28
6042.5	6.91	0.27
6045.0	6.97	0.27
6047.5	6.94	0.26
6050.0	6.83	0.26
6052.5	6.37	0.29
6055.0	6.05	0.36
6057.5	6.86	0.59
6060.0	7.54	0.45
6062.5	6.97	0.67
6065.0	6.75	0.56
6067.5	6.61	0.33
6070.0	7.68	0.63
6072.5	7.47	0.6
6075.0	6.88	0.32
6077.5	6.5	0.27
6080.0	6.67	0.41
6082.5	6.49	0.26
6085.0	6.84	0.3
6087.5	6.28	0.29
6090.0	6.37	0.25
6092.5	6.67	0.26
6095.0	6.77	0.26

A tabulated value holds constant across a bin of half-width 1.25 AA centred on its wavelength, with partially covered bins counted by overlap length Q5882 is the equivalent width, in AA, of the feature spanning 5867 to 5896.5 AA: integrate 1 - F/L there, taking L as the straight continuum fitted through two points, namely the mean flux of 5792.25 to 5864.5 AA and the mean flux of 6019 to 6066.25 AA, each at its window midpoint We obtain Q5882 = 2.4 AA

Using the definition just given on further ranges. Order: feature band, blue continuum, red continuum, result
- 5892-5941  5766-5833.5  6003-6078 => 2.49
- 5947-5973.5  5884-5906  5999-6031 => -1.82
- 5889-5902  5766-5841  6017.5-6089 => 2.47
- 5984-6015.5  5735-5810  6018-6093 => 1.05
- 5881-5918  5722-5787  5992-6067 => 3.50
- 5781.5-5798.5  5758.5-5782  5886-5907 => -0.55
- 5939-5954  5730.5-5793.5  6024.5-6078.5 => 0.91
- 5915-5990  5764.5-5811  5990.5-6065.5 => 0.62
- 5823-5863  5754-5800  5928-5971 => -0.94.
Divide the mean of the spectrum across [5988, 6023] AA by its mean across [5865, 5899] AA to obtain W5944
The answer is 1.05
